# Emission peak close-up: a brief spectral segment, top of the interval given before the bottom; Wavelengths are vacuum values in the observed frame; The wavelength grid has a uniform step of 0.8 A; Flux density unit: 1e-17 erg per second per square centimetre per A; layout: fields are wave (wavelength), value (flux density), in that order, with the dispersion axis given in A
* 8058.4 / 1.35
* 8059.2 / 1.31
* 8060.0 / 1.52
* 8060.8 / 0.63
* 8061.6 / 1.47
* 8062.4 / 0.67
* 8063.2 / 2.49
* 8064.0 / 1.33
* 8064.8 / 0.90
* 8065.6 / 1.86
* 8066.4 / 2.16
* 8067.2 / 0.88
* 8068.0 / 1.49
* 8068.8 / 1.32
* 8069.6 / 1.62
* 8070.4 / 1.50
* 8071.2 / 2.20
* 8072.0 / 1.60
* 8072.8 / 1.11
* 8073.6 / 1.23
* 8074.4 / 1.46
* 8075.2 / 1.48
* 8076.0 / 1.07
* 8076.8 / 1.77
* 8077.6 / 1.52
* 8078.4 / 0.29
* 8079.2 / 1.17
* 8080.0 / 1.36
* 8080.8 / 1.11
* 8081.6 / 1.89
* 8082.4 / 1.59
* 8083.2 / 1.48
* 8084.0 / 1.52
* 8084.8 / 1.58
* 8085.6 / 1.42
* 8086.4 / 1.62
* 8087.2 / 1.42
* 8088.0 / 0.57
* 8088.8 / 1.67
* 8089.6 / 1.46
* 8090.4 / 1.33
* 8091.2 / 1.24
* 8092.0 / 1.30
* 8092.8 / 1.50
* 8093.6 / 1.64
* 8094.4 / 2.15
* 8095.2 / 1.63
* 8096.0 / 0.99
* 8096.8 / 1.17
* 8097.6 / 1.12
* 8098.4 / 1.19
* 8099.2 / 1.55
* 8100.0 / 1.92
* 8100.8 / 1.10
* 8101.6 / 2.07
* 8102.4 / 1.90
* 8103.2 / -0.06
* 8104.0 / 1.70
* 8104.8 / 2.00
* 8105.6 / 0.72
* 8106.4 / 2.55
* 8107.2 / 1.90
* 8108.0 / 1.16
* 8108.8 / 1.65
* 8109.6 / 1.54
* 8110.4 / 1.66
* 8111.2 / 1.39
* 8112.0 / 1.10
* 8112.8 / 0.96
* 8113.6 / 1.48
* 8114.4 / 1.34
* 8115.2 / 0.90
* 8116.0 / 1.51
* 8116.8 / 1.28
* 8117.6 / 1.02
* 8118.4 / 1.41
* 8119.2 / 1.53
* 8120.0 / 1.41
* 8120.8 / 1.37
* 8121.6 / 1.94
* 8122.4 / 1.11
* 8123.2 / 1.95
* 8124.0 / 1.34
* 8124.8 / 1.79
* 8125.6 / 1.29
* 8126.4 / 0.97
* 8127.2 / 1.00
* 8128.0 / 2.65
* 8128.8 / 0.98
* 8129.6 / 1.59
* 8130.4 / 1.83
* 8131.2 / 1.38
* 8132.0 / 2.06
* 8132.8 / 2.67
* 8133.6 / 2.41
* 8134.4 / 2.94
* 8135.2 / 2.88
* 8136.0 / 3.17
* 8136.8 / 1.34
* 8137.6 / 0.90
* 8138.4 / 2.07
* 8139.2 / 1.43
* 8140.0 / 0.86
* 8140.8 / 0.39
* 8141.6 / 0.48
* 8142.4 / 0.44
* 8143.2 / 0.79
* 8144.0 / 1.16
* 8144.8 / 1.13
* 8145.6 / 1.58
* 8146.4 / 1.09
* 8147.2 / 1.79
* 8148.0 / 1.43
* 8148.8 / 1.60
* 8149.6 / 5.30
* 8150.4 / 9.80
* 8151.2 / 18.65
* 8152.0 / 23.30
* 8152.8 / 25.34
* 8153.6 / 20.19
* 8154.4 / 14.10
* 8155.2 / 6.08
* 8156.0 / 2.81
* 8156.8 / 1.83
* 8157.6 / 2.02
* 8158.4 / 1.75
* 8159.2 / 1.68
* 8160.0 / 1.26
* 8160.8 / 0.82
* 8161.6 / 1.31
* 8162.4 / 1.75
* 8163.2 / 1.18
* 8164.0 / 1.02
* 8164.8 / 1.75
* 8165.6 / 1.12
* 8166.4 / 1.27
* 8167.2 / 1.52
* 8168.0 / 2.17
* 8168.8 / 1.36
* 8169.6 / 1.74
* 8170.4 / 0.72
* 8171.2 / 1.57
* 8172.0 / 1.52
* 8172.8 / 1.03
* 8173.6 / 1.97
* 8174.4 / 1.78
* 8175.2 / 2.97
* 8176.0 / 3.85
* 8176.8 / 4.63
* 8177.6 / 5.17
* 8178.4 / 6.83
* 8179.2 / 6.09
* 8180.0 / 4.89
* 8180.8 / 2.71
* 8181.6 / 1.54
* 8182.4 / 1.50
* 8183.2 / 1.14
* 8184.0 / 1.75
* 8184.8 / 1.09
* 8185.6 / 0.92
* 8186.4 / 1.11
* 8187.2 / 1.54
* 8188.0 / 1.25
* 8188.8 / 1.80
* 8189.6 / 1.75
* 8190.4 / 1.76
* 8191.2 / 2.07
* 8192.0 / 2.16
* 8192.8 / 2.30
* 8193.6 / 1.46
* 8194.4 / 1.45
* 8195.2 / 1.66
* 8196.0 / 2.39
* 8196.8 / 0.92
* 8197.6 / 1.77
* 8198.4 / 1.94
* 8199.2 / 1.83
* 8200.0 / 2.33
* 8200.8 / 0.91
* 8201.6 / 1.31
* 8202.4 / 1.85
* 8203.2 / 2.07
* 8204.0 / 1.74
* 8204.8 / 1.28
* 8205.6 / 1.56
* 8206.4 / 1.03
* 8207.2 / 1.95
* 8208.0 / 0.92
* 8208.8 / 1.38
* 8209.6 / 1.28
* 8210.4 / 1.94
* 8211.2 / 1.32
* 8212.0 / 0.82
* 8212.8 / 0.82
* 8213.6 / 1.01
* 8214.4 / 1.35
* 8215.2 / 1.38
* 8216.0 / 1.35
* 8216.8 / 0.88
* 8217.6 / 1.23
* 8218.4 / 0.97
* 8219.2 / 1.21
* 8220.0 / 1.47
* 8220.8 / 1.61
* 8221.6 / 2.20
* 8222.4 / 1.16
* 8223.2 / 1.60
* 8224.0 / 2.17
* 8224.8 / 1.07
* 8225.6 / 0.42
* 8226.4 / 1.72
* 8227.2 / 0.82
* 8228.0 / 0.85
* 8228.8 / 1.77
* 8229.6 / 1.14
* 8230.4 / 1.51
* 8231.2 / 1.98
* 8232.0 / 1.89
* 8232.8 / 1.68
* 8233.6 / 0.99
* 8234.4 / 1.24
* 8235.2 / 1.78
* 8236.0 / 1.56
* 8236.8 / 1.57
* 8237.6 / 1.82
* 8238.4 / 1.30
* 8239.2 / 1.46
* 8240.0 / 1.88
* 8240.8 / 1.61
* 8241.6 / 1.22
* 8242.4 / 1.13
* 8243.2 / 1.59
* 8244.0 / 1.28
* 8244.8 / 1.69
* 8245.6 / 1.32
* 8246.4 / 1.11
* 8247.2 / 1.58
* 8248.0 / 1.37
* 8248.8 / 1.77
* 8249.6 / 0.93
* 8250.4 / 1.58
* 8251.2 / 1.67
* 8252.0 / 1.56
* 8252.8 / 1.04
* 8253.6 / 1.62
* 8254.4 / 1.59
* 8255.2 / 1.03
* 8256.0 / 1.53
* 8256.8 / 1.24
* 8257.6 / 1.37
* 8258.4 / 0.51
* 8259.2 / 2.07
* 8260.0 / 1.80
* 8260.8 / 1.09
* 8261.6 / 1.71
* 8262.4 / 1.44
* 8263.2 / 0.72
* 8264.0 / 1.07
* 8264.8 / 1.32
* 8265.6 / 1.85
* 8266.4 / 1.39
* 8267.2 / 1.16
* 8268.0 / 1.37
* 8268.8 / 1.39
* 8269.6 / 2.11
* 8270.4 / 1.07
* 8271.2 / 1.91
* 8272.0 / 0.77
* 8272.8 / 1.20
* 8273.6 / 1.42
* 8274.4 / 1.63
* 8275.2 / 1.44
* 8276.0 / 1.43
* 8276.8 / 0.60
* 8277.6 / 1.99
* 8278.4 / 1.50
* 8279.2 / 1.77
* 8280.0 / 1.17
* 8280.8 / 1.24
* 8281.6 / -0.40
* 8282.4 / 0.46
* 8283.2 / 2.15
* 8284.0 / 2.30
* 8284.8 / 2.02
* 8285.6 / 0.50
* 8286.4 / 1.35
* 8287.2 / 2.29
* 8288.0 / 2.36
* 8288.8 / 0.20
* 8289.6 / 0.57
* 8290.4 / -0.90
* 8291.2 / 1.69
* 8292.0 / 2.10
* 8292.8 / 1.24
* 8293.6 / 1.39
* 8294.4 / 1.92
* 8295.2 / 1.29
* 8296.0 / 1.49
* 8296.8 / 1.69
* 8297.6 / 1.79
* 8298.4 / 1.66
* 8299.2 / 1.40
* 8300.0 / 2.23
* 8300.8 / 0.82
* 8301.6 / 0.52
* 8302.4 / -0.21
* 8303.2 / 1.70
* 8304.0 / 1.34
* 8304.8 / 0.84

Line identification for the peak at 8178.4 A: [N II] 6583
